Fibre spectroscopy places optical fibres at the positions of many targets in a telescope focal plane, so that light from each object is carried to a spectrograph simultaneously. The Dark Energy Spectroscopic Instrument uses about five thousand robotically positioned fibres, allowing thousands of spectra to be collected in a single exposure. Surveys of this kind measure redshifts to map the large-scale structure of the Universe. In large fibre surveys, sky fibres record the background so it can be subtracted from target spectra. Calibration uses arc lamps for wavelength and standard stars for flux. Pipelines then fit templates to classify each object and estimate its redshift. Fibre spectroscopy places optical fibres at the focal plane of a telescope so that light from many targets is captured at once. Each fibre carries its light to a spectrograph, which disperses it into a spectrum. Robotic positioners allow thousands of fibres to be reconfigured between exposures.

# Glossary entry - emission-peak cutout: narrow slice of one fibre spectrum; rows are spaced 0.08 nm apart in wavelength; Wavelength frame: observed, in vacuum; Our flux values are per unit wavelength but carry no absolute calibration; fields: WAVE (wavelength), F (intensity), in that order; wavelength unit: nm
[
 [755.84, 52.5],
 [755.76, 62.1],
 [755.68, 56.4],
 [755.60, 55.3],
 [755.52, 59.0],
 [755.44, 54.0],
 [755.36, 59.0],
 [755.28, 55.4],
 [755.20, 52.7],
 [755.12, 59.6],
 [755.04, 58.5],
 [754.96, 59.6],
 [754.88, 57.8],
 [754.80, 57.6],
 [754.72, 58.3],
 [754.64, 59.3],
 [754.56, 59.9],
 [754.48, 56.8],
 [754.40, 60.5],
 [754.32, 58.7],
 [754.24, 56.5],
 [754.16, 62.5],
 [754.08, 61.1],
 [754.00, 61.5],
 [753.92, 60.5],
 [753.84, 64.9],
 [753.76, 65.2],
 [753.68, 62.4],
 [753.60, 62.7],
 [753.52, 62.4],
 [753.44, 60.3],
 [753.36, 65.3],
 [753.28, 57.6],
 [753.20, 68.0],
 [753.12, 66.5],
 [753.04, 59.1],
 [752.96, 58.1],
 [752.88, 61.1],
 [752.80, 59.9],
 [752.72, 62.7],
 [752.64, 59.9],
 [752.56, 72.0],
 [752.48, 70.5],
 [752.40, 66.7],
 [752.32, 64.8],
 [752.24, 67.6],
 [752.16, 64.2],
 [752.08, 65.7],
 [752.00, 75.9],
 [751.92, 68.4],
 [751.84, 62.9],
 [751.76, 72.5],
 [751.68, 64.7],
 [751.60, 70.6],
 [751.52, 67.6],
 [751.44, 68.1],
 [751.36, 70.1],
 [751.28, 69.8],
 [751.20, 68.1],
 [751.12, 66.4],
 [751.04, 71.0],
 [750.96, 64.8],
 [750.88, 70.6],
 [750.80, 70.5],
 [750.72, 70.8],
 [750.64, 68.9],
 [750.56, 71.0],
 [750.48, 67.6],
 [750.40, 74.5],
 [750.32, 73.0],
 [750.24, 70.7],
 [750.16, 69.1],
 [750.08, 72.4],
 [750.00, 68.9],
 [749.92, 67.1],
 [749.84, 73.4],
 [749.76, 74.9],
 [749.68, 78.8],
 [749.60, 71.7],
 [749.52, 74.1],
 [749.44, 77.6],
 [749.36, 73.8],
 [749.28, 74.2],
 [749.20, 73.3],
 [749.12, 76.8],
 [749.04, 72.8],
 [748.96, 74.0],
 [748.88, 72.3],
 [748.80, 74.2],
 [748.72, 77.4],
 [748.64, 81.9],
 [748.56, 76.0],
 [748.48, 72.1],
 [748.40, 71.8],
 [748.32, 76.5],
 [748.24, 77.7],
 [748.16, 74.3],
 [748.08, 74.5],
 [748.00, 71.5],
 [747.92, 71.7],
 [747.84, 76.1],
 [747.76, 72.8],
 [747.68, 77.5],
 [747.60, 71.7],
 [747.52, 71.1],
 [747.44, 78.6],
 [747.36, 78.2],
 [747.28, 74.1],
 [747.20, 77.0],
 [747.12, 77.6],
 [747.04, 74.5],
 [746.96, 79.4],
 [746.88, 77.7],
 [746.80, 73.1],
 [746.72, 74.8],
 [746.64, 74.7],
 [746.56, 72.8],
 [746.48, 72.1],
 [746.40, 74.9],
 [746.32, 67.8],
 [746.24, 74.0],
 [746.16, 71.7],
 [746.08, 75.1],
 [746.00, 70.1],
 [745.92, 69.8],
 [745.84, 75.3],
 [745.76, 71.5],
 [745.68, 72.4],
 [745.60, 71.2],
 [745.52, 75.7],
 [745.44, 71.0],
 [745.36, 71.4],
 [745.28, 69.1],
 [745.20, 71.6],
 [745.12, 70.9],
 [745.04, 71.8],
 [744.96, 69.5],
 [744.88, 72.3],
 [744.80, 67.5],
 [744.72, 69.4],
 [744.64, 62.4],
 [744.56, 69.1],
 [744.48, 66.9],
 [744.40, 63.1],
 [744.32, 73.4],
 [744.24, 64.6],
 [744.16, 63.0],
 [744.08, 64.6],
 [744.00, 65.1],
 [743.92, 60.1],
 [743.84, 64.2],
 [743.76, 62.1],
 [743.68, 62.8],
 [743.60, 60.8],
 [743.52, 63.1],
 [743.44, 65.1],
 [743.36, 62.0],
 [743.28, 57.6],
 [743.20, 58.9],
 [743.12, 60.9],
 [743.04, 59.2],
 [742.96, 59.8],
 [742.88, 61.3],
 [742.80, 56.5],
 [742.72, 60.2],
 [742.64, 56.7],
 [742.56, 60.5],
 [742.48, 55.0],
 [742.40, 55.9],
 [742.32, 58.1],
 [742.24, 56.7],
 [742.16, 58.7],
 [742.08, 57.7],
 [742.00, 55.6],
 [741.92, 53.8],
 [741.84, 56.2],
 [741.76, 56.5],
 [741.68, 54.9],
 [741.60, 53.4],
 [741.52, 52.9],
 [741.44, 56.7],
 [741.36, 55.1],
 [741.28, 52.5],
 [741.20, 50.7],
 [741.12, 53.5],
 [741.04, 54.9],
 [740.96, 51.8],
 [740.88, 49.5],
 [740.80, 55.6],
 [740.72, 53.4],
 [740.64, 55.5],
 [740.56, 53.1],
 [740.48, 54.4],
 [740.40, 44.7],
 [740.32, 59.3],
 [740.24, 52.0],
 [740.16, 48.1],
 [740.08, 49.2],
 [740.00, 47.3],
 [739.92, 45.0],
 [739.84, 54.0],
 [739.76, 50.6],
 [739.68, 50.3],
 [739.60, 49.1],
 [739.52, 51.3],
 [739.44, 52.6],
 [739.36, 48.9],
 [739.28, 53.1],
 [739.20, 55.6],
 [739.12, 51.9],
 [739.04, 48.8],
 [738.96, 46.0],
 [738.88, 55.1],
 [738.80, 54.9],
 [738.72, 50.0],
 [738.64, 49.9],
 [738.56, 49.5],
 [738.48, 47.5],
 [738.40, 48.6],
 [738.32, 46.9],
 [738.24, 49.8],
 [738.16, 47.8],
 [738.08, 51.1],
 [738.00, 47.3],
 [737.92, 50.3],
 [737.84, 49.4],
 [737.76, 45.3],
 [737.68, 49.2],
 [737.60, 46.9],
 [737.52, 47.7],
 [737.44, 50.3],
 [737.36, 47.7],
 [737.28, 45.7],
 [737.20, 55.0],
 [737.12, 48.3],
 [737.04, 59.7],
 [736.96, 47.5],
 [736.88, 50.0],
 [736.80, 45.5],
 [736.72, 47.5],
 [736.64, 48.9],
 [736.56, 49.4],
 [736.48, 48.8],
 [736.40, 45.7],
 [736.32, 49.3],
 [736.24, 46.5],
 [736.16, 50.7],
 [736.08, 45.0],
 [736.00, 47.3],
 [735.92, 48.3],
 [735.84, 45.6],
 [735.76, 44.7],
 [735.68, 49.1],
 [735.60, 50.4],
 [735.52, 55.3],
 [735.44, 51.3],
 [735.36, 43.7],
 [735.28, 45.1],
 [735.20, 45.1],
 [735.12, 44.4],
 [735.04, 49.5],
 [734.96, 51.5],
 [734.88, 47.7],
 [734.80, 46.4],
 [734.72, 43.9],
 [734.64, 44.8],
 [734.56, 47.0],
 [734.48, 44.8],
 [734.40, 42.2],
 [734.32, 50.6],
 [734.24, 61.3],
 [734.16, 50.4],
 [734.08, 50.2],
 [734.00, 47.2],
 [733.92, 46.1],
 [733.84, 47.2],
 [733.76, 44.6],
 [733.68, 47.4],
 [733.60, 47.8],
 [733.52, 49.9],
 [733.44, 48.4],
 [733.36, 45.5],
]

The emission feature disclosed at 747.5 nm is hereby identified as Mg II 2798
